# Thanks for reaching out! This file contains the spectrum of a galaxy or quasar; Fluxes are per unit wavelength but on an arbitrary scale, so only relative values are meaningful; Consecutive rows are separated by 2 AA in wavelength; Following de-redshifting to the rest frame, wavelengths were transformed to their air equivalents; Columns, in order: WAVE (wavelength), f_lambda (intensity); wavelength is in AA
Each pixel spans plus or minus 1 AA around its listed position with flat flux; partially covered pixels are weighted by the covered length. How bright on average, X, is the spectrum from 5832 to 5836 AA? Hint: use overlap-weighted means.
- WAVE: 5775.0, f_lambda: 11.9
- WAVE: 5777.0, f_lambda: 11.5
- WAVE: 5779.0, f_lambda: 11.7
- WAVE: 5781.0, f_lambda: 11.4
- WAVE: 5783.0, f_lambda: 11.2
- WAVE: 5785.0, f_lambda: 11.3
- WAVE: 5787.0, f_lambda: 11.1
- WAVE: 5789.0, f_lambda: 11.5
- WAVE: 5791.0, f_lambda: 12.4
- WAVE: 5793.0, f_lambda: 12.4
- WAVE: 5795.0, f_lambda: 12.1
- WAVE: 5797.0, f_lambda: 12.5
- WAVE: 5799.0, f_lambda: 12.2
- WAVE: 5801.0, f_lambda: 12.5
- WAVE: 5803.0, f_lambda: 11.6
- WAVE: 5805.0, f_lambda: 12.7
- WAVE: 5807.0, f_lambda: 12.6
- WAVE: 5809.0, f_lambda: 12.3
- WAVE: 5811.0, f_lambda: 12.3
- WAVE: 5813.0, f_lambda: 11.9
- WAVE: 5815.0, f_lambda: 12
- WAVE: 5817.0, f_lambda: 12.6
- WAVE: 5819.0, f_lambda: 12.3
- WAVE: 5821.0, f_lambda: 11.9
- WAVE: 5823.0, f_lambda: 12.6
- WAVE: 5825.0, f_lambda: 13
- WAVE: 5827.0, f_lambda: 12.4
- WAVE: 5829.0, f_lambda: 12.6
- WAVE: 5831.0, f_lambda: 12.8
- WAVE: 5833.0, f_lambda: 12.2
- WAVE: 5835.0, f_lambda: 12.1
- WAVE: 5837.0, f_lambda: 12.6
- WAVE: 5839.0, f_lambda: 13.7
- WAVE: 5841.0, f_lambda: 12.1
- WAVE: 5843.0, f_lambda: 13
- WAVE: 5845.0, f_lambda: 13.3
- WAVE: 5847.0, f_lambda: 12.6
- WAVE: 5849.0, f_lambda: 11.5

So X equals 12.1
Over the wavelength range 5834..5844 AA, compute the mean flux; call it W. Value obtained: 12.7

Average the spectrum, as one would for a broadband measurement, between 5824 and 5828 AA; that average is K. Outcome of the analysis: 12.7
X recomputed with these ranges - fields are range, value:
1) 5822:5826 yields 12.8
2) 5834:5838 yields 12.3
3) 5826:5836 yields 12.4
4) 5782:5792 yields 11.5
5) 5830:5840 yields 12.7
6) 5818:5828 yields 12.4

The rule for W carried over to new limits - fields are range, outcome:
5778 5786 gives 11.4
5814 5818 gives 12.3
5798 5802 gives 12.3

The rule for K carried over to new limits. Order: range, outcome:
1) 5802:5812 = 12.3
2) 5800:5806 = 12.3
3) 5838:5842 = 12.9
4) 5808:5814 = 12.2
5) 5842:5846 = 13.2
